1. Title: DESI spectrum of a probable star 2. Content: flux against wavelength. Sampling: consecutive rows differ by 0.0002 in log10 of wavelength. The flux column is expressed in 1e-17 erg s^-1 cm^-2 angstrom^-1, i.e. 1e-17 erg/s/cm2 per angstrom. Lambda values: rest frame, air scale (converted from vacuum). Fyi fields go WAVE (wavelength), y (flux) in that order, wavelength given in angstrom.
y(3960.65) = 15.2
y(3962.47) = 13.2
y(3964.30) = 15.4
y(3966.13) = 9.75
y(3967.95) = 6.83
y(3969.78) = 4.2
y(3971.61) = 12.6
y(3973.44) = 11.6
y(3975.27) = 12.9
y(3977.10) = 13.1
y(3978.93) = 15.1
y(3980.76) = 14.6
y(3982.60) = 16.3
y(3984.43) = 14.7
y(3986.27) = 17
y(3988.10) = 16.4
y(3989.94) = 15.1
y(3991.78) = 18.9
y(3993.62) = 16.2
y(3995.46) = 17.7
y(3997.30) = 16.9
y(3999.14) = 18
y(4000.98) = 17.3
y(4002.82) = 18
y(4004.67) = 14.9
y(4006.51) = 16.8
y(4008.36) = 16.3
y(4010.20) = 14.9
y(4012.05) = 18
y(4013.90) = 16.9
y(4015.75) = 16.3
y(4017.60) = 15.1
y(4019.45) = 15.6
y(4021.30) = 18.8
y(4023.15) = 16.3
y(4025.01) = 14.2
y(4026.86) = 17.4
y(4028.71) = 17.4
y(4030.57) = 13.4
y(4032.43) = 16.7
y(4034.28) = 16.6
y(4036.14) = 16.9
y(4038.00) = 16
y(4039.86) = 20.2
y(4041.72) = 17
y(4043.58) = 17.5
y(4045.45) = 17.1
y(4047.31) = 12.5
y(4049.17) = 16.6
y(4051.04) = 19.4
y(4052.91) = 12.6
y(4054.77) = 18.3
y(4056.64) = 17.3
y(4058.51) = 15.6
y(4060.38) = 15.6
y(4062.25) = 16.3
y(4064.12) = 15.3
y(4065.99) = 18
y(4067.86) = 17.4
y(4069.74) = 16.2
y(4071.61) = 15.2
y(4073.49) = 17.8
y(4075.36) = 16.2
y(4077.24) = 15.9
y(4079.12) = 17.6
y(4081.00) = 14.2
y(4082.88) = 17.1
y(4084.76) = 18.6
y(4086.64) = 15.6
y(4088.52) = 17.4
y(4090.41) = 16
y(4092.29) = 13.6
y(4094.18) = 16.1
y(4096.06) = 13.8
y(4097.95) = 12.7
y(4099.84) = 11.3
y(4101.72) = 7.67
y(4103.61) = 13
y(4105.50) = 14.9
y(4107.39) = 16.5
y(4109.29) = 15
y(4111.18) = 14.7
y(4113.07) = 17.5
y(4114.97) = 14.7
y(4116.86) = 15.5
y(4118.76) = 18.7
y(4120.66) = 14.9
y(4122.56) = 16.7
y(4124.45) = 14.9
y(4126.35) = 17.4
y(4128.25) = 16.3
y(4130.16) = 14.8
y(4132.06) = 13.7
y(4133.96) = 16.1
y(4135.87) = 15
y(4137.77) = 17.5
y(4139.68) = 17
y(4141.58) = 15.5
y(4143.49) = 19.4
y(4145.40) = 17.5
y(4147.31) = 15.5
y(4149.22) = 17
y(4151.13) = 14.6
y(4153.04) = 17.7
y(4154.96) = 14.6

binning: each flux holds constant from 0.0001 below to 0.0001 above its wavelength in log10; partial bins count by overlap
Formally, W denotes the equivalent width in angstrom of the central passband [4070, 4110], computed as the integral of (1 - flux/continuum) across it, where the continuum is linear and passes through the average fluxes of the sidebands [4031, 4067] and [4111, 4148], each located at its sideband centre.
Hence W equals 3.2 angstrom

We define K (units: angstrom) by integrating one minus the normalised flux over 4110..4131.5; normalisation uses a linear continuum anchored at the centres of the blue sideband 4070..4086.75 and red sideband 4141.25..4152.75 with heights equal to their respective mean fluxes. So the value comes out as 0.9 angstrom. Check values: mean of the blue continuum 16.5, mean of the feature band 16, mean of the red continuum 16.7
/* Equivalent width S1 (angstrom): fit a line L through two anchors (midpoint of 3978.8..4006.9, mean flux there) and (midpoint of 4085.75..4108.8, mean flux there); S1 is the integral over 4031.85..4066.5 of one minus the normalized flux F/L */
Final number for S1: -3.2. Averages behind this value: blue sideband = 16.5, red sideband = 14.1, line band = 16.6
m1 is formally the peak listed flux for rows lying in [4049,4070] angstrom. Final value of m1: 19.4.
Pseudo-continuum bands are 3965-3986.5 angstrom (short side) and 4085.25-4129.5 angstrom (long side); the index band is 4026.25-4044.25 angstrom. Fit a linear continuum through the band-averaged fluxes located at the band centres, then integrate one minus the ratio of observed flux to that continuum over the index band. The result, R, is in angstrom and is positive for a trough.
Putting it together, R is -4.5 angstrom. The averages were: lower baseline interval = 12.3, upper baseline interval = 15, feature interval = 16.9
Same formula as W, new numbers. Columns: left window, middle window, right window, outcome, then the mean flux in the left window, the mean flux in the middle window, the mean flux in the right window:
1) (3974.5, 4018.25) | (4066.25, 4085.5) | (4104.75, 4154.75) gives -0.6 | 16.2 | 16.6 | 16.1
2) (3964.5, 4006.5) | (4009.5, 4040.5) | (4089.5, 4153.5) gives -3.6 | 14.5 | 16.5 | 15.4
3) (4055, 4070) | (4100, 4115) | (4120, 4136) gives 1.7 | 16.6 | 14.1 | 15.6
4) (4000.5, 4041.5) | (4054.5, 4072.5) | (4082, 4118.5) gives -0.9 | 16.5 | 16.5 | 14.9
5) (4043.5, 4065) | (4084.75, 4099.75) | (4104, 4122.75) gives 0.8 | 16.1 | 15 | 15.8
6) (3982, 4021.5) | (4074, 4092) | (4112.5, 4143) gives -0.2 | 16.6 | 16.4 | 16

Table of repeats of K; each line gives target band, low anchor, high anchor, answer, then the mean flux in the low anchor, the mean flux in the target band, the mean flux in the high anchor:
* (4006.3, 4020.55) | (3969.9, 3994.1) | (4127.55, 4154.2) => -1.27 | 14.6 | 16.2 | 16.2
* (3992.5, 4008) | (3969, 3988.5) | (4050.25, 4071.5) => -2.94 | 13.5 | 17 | 16.5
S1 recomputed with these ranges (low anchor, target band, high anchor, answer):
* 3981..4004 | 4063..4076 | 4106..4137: -0.3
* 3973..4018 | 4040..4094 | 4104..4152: -1.3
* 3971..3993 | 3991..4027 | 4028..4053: -2.4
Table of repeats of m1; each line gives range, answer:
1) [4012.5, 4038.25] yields 18.8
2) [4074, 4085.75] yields 18.6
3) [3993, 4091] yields 20.2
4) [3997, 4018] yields 18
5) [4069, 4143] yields 18.7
